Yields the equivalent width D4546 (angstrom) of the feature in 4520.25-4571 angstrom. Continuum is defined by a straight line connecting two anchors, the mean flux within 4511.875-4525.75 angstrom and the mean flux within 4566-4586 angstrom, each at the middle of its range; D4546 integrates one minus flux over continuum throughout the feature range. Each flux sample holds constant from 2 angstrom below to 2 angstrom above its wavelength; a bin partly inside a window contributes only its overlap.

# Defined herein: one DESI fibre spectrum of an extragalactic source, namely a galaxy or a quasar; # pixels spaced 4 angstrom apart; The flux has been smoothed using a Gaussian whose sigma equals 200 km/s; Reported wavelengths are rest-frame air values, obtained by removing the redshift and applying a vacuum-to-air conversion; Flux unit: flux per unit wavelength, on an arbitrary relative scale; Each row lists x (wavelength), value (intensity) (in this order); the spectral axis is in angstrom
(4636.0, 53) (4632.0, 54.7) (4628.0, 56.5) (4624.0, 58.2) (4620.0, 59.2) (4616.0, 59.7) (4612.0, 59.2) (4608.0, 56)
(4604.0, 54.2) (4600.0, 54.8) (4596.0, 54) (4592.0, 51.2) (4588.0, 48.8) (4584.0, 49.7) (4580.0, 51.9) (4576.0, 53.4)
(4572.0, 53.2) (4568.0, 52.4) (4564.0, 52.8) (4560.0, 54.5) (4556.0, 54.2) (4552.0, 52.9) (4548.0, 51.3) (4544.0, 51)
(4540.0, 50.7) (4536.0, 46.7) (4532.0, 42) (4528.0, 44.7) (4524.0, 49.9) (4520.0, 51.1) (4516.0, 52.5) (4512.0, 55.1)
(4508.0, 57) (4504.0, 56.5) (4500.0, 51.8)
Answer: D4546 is 1.57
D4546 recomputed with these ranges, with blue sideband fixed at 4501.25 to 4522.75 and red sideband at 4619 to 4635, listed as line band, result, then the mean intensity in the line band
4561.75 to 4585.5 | 1.4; 52.3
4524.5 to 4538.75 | 2.4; 45.4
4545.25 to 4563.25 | 0.7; 53.1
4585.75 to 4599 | 1.0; 51.6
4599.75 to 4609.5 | 0.2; 55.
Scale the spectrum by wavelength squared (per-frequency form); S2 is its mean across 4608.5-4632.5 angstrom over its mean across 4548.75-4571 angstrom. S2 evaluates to 1.12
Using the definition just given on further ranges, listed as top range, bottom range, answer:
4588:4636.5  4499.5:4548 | 1.14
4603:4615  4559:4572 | 1.09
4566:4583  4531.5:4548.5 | 1.10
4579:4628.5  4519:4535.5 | 1.22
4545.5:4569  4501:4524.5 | 1.00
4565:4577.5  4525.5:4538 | 1.21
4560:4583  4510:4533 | 1.09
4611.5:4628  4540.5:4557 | 1.16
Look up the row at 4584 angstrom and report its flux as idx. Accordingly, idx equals 49.7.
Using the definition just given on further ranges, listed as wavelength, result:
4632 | 54.7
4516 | 52.5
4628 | 56.5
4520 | 51.1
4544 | 51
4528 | 44.7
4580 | 51.9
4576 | 53.4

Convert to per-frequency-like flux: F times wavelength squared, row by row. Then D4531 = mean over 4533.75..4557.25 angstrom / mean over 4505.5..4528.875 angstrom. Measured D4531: 1.0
